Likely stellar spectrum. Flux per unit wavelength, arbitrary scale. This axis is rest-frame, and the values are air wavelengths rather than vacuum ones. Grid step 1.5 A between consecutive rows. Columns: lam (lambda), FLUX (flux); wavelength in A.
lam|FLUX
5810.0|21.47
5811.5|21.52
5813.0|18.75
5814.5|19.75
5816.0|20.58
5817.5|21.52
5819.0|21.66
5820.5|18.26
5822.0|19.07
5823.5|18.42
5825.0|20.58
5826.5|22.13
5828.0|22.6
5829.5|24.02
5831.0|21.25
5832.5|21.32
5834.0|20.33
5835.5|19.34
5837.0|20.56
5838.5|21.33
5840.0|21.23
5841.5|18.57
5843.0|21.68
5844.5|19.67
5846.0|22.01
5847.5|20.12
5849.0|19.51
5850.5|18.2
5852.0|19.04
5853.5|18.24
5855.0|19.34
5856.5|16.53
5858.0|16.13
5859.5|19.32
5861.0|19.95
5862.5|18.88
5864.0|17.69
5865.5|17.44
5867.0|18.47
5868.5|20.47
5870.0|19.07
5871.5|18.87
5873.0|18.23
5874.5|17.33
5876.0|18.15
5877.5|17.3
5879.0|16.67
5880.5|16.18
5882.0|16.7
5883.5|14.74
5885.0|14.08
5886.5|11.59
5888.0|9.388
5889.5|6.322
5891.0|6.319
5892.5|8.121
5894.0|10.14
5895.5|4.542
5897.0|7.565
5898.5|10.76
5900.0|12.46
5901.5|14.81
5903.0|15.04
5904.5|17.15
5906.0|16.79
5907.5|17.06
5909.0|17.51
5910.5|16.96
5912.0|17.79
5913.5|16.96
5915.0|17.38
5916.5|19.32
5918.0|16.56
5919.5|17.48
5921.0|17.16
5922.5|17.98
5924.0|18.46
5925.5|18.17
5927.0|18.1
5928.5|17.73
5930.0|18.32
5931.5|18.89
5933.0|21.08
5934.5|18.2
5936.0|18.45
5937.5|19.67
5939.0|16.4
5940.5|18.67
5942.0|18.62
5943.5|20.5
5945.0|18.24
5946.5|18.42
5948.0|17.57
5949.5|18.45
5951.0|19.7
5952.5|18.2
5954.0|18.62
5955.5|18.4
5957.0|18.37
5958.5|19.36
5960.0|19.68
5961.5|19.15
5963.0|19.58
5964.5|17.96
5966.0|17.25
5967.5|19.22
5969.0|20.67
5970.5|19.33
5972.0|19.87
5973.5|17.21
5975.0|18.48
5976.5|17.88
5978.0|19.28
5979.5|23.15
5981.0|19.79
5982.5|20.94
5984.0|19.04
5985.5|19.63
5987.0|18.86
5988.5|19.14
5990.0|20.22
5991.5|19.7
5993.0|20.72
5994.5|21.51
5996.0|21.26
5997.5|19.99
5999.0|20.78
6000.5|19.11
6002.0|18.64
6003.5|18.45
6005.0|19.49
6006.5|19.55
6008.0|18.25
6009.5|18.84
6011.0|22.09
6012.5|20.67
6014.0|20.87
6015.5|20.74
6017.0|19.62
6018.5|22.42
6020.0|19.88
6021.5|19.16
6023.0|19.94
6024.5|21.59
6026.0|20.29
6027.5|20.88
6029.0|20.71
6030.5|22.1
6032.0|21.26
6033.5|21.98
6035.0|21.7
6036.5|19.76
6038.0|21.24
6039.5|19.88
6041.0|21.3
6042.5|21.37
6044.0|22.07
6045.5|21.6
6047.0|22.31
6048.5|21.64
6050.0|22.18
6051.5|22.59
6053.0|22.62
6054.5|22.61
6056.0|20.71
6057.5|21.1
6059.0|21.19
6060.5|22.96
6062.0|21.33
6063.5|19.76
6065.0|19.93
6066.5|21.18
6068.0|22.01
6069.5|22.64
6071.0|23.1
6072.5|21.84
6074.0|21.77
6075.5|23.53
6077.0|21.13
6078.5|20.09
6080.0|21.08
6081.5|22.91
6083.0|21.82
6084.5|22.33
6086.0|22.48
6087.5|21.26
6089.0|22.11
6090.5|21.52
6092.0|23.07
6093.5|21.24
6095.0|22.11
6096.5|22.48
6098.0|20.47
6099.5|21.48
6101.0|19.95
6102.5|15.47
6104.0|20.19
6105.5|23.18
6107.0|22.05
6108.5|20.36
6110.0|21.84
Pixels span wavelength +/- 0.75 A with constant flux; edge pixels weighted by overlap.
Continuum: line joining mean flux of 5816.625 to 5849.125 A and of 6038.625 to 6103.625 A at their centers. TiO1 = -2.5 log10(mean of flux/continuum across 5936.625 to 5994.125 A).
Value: 0.11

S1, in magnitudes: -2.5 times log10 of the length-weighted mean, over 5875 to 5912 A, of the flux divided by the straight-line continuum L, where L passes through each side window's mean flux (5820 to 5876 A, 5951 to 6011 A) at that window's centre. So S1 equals 0.42 mag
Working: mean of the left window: 19.6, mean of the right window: 19.4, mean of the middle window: 13.3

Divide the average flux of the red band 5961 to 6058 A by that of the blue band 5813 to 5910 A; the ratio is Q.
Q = 1.2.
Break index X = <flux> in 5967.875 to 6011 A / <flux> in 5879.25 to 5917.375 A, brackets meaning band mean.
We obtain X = 1.5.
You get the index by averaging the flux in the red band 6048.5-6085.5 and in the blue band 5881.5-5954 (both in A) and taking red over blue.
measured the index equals 1.37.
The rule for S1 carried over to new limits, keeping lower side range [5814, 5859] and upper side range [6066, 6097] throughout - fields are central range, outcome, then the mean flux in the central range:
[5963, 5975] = 0.125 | 18.8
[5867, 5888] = 0.220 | 16.7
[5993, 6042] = 0.054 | 20.4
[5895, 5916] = 0.371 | 14.7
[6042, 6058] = -0.008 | 21.9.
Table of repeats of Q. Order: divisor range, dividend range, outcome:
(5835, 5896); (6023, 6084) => 1.28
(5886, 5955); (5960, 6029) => 1.24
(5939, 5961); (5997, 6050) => 1.10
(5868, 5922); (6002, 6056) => 1.41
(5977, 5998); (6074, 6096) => 1.08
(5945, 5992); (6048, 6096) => 1.14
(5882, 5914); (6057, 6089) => 1.70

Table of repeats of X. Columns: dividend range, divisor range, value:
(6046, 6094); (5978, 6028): 1.08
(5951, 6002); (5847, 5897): 1.24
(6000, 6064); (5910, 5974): 1.13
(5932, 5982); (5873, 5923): 1.32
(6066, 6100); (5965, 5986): 1.13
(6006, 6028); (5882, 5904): 1.90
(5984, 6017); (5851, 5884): 1.11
